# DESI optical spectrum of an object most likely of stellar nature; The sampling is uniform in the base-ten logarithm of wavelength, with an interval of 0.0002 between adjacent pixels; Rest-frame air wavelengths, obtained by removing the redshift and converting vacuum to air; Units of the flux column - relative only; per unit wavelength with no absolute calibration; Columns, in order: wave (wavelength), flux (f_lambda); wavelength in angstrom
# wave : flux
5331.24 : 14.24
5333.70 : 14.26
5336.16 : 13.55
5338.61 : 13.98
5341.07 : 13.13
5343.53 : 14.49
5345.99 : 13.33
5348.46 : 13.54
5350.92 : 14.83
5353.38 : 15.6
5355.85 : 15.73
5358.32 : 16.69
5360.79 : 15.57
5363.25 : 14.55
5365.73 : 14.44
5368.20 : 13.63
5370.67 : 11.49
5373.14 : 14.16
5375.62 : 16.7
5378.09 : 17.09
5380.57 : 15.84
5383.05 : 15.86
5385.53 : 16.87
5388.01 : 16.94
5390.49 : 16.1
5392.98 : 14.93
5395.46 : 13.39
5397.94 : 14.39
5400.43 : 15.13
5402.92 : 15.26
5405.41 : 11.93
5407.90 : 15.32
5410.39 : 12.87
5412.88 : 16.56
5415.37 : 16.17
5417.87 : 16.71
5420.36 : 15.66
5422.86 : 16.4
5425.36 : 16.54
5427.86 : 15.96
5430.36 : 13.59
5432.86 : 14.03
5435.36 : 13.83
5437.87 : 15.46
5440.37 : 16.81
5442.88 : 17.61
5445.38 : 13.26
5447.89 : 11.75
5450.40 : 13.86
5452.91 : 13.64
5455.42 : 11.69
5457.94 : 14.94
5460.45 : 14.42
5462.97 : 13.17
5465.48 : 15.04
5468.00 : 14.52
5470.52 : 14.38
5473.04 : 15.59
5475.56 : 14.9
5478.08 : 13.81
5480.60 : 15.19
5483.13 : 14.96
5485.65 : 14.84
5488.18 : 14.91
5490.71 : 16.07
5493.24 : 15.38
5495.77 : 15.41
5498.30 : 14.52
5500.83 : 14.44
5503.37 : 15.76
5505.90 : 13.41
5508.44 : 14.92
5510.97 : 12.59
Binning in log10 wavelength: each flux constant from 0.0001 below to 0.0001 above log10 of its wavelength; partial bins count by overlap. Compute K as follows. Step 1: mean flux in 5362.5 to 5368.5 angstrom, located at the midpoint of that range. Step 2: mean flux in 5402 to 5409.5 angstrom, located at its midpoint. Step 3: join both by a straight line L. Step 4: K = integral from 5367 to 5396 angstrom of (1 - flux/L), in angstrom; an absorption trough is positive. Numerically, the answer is -2.3 angstrom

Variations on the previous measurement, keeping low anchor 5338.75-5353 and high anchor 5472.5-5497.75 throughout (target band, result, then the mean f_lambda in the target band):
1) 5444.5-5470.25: 2.1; 13.7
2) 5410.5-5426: -1.6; 16.1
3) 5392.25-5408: 0.2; 14.2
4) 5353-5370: -1.1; 15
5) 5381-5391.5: -1.5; 16.4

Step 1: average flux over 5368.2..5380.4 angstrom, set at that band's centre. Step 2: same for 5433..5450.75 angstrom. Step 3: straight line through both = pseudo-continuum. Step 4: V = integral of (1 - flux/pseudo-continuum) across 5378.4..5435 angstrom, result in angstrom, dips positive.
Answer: -2.1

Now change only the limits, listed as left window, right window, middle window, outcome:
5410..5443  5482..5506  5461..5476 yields 0.66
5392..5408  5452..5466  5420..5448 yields -2.45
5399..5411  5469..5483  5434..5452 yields -0.17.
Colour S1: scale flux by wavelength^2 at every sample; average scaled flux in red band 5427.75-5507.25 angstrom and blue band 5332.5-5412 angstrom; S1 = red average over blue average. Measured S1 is 1.02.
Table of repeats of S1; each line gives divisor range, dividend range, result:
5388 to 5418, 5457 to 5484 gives 1.01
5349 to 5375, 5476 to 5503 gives 1.07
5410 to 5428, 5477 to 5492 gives 0.96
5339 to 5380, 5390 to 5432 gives 1.05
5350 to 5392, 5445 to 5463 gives 0.89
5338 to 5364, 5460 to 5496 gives 1.06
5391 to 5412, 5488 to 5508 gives 1.09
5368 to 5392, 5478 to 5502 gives 1.01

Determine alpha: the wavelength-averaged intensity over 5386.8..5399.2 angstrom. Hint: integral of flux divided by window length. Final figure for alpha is 15.1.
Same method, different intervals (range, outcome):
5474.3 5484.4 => 14.7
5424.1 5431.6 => 15.4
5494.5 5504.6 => 15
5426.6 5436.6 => 14.4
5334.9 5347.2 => 13.7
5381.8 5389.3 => 16.6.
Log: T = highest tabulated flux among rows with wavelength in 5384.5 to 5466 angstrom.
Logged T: 17.61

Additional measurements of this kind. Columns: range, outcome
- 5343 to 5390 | 17.09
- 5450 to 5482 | 15.59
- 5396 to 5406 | 15.26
